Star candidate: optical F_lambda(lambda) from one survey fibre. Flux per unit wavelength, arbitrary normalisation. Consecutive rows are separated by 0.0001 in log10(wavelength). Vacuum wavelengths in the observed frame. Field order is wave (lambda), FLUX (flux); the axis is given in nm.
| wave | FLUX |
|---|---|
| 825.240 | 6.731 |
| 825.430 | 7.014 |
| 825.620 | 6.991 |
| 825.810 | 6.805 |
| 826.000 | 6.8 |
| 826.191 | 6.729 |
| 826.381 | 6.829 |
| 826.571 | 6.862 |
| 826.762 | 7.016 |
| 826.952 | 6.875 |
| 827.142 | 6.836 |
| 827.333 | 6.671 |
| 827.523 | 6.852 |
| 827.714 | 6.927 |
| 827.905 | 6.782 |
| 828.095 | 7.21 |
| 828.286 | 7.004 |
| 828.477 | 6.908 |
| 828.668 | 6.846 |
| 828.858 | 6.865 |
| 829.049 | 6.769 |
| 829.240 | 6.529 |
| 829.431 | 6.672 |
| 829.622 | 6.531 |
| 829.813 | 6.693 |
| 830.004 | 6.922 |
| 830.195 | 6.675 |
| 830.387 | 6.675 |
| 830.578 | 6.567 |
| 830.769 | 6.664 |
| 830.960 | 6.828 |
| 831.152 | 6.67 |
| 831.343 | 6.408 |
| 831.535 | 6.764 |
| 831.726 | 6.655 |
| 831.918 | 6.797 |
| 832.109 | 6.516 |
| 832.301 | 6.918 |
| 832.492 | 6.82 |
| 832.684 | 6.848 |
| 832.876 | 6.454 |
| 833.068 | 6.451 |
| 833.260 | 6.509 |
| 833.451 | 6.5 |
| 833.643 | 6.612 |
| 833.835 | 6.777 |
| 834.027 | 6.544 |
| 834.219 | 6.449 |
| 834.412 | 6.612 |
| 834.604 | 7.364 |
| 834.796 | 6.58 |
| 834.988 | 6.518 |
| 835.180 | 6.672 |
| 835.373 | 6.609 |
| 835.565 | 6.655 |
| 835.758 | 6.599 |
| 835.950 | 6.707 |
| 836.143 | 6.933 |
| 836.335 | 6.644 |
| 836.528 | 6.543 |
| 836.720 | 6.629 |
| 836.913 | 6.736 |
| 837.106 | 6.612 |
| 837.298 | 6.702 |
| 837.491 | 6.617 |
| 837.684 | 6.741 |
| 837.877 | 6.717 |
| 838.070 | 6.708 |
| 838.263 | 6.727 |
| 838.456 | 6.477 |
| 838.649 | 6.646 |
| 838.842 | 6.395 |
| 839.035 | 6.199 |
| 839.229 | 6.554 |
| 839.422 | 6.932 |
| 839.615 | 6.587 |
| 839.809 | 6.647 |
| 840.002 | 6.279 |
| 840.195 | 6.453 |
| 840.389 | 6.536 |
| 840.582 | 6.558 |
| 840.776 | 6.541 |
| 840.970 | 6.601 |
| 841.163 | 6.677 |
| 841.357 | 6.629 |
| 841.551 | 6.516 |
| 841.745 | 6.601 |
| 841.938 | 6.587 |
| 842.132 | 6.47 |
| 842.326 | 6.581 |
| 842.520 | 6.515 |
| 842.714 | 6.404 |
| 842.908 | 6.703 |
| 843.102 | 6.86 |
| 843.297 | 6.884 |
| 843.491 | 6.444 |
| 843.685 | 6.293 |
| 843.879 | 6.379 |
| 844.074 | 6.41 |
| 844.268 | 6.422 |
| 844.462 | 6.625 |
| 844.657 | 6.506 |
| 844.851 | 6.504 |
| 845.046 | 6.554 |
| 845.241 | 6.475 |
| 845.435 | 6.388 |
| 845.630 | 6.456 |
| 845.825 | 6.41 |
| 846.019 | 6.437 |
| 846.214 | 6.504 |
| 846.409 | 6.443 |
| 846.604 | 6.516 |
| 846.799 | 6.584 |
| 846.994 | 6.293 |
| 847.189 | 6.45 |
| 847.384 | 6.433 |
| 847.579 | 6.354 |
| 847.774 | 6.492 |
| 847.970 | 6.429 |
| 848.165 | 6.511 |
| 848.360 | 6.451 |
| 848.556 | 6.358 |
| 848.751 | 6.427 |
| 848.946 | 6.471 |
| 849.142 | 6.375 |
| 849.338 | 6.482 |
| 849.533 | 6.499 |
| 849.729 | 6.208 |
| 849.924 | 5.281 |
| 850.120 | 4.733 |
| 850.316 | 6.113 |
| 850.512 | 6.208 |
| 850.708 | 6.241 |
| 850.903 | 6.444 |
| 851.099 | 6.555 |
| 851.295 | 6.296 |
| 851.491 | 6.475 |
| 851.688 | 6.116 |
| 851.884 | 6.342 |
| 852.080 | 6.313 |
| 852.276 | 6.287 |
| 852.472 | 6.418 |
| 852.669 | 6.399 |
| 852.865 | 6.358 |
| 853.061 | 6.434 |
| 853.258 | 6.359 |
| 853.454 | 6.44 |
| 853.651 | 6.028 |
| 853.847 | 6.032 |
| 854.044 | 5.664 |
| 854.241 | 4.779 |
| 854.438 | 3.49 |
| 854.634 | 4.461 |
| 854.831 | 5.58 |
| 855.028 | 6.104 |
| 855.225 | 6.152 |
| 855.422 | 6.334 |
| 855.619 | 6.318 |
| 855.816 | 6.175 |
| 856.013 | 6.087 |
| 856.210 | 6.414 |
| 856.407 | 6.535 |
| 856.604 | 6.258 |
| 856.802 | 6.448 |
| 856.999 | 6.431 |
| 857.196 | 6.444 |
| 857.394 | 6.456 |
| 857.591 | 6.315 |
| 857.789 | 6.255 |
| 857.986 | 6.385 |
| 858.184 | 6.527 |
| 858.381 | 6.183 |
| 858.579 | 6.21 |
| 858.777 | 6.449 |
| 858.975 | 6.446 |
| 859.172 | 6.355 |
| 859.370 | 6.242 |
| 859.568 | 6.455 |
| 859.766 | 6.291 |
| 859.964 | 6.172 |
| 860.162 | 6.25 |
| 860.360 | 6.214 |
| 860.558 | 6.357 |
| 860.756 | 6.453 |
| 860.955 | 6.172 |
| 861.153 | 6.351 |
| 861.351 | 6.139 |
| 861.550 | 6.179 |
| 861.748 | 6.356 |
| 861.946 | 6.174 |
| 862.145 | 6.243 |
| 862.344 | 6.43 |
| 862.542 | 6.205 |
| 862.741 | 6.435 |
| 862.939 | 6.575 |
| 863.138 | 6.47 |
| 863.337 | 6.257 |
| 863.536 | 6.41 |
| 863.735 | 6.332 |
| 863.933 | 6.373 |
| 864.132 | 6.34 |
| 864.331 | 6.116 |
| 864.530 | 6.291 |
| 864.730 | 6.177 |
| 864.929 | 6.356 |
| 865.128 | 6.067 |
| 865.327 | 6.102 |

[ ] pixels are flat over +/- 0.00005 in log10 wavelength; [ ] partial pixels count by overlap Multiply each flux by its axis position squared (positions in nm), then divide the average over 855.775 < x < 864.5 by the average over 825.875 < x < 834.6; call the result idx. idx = 1.0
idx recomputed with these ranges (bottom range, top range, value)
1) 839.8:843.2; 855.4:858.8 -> 1.00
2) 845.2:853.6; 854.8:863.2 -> 1.02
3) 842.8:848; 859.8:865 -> 1.01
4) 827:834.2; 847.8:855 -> 0.95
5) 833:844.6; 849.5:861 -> 0.97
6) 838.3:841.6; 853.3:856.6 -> 0.92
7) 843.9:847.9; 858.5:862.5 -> 1.01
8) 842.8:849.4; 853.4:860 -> 0.96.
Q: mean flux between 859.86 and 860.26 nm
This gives 6.21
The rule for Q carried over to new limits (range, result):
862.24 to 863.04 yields 6.41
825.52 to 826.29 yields 6.83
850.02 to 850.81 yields 5.83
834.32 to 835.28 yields 6.75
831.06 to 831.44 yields 6.54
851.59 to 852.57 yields 6.3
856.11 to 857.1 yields 6.42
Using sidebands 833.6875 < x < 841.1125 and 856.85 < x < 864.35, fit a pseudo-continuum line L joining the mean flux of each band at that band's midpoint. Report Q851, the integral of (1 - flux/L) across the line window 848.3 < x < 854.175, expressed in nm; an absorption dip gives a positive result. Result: 0.212 nm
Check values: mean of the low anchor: 6.63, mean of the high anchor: 6.33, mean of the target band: 6.22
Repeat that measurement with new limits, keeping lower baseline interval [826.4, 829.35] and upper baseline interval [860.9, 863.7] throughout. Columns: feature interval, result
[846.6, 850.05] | 0.099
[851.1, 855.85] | 0.350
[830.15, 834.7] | 0.080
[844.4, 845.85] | 0.022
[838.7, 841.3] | 0.051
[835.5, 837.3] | 0.014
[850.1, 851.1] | 0.061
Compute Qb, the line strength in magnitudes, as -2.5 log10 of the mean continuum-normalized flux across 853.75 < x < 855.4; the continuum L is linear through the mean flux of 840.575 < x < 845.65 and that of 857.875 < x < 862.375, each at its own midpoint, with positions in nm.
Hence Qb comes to 0.20 mag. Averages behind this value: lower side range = 6.54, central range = 5.33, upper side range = 6.3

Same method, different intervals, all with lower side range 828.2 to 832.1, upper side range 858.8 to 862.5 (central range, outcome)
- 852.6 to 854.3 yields 0.06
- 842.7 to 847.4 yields 0.00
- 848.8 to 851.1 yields 0.06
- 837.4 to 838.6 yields -0.01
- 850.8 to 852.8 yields 0.01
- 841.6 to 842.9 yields 0.00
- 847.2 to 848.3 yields 0.00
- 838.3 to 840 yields 0.01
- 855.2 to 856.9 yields 0.01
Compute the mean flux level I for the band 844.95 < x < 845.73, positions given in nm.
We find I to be 6.47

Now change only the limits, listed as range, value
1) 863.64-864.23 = 6.36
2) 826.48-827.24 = 6.89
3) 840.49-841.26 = 6.59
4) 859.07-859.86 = 6.34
